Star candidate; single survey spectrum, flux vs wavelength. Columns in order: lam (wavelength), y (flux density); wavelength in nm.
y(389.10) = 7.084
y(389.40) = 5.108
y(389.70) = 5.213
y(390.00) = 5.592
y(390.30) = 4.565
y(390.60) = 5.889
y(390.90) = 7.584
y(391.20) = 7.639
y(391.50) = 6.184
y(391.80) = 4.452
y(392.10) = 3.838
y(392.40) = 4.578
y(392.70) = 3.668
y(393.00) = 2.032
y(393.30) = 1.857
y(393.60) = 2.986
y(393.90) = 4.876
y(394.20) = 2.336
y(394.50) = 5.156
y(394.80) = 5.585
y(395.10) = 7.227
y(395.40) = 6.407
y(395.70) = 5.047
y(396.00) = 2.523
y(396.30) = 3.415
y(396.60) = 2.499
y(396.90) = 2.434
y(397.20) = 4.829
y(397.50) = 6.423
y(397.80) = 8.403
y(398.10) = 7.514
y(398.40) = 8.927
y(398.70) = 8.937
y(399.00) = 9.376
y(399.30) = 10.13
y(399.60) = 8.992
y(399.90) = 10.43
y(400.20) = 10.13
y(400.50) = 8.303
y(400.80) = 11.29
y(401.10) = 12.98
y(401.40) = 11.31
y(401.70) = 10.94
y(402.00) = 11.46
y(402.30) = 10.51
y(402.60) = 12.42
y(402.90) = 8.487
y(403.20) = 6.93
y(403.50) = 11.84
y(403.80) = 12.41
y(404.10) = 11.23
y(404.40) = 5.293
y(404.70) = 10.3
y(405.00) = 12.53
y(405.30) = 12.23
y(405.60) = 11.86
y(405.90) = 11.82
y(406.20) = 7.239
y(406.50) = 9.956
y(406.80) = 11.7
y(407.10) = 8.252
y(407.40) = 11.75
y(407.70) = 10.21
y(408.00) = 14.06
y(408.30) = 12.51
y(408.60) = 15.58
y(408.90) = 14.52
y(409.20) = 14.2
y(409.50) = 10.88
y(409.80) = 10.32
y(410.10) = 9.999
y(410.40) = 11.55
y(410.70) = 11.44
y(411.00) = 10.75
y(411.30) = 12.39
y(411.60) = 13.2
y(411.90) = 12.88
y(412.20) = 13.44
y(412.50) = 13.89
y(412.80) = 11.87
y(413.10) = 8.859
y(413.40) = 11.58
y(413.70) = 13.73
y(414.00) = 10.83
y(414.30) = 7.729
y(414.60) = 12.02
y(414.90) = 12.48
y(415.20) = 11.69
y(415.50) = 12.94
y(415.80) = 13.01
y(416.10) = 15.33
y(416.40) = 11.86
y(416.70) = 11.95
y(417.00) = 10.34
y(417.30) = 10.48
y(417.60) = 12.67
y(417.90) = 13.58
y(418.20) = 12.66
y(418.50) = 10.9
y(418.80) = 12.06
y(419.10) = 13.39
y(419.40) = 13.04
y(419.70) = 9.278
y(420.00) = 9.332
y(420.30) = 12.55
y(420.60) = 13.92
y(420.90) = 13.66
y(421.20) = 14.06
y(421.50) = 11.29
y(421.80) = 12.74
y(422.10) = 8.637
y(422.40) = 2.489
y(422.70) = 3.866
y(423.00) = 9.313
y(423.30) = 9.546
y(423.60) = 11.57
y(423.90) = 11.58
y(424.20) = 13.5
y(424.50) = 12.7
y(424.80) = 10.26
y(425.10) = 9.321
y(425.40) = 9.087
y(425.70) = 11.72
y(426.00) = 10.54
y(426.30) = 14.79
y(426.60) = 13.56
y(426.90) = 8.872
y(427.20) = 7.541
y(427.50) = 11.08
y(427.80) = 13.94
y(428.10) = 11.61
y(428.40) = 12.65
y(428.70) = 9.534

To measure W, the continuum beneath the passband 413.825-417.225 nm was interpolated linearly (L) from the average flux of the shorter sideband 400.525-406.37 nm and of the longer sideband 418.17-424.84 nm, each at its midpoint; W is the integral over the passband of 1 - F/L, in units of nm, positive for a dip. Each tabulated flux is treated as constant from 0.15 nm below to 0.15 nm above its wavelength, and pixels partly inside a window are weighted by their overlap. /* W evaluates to -0.304 nm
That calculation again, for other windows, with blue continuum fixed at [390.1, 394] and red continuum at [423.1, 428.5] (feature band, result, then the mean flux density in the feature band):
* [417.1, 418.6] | -0.36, 12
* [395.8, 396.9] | 0.53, 2.86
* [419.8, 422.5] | -0.19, 11.1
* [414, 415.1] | -0.21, 10.8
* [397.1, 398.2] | -0.21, 6.85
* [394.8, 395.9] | -0.14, 5.97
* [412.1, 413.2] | -0.43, 12.1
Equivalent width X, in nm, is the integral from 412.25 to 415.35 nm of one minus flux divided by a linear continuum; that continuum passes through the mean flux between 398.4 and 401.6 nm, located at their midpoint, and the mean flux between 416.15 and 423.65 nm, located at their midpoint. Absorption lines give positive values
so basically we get -0.218 nm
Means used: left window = 10.1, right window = 11.1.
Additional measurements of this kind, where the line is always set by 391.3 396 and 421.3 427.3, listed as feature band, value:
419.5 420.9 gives -0.320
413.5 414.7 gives -0.407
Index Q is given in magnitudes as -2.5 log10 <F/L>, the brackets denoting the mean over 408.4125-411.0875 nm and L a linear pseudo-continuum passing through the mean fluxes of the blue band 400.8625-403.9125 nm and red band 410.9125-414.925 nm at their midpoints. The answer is -0.058 mag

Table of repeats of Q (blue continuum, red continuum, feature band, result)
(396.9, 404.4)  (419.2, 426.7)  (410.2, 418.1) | -0.161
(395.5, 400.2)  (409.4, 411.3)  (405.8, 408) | -0.060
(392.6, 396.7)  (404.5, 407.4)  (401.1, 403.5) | -0.246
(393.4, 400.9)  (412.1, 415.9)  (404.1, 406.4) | -0.134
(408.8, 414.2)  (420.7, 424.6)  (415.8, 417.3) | -0.091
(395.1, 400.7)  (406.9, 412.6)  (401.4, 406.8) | -0.092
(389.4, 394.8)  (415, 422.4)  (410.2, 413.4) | -0.190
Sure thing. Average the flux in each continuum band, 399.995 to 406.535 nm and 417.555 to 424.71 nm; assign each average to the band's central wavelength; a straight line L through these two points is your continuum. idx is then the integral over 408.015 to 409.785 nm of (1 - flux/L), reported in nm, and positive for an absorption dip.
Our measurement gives -0.43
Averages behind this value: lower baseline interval 10.5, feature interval 13.3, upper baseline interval 11.2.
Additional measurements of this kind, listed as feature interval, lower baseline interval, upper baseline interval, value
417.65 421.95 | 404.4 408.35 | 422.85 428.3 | -0.49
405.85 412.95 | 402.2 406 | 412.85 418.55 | -0.43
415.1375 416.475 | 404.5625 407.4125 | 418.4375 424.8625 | -0.28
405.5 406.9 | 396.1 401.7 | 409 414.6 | -0.04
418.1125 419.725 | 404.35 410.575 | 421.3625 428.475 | -0.19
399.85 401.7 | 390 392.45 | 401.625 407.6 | -0.35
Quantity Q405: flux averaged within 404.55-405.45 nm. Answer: 11.7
